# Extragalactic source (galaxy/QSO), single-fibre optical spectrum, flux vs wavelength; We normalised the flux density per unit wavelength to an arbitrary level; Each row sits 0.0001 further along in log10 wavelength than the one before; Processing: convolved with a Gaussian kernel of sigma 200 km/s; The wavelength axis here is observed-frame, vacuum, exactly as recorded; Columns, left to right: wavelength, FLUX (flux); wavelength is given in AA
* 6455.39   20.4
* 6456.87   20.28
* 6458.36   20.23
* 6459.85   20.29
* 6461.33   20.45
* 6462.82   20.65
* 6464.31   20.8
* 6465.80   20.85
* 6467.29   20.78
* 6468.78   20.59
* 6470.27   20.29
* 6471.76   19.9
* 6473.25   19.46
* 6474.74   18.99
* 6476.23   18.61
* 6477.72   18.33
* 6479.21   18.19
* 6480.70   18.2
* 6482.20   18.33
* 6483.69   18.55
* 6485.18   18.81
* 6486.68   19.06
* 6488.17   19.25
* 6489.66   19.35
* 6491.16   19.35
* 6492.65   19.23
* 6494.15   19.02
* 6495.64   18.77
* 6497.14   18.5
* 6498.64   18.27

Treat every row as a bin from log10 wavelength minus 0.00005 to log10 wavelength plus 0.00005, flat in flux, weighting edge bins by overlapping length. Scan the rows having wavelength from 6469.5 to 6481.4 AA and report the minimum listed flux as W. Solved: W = 18.19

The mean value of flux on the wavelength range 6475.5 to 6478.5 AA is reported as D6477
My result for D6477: 18.5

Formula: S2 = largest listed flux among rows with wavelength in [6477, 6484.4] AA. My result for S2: 18.55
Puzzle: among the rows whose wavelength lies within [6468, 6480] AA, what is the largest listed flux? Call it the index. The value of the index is 20.59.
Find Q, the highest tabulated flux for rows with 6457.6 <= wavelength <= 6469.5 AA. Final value 20.85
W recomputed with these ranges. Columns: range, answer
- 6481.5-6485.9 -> 18.33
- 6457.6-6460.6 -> 20.23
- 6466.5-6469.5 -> 20.59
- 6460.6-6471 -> 20.29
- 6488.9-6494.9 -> 19.02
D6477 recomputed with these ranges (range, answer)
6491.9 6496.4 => 19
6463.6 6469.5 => 20.7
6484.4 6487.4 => 18.9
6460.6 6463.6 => 20.5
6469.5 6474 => 19.9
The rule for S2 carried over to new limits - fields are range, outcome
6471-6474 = 19.9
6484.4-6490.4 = 19.35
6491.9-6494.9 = 19.23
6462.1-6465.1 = 20.8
